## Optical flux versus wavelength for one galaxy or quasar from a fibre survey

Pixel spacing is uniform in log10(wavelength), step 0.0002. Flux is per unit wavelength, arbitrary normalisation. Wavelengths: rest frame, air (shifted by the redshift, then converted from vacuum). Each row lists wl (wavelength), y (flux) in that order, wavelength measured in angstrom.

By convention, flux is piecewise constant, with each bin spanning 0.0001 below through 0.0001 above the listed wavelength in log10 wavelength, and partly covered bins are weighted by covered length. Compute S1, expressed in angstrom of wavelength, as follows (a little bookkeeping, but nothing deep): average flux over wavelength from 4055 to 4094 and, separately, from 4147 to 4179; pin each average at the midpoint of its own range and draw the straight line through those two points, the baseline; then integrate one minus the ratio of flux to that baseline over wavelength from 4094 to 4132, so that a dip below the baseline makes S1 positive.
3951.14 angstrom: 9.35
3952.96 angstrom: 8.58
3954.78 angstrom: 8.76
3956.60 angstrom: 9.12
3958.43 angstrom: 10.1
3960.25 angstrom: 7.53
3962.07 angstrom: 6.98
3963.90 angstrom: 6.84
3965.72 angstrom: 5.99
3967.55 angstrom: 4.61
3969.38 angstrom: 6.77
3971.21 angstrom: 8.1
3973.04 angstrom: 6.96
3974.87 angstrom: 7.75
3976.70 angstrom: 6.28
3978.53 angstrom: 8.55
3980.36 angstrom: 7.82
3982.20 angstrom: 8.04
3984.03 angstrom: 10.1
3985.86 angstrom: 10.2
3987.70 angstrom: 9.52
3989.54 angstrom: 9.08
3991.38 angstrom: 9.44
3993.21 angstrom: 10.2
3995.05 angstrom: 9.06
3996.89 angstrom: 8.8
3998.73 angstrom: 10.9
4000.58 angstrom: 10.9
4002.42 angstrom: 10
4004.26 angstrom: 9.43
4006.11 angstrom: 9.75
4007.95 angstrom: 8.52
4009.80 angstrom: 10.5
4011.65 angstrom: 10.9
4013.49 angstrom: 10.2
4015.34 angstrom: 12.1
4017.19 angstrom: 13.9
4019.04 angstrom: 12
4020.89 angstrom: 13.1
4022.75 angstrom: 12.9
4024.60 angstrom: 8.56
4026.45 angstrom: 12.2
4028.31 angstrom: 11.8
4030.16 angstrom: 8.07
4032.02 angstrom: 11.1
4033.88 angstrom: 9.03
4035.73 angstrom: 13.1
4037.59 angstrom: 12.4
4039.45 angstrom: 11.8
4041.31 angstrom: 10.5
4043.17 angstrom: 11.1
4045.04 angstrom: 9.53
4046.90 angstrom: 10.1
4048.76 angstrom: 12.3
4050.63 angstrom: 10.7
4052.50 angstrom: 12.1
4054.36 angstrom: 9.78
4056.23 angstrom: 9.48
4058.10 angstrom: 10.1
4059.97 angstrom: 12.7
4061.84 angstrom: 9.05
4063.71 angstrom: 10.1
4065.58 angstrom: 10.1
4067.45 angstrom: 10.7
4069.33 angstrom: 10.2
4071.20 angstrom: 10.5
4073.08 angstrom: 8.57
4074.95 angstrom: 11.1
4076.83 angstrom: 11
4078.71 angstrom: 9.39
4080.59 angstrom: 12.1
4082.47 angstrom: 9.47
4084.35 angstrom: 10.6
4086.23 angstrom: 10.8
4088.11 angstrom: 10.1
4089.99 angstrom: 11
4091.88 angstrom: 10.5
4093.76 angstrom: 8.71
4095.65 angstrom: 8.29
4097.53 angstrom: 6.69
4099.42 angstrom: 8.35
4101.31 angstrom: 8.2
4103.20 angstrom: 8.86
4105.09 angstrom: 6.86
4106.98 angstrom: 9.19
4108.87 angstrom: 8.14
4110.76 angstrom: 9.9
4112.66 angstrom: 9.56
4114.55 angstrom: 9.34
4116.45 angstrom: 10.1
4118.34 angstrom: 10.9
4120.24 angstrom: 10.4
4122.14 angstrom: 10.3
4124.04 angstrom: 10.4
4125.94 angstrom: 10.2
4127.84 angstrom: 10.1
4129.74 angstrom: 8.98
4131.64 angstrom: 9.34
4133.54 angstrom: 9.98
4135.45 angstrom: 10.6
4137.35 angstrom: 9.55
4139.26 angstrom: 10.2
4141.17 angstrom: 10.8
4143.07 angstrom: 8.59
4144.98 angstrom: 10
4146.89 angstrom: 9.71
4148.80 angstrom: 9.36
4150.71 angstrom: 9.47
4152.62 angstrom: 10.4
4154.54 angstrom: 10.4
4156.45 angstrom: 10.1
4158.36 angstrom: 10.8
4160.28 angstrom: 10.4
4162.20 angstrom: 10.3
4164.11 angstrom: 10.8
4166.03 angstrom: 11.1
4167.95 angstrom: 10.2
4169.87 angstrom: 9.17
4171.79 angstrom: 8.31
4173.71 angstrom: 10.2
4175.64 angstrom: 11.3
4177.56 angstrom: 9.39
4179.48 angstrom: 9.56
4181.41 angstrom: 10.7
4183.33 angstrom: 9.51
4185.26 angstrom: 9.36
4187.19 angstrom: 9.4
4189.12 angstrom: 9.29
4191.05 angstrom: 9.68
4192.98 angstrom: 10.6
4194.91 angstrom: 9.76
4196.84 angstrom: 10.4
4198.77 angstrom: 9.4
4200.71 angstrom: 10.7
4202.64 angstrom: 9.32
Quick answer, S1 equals 3.8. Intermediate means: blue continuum 10.3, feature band 9.2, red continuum 10.1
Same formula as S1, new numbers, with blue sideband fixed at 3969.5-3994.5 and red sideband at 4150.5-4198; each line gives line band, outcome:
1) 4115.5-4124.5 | -0.8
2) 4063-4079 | -1.7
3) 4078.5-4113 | 0.5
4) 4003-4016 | -2.0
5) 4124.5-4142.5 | -0.4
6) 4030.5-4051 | -4.5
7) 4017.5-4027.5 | -3.4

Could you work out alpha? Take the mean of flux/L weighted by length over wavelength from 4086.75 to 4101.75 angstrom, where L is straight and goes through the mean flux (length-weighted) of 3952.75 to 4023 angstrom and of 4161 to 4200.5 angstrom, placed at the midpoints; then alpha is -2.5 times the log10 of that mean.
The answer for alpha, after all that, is 0.06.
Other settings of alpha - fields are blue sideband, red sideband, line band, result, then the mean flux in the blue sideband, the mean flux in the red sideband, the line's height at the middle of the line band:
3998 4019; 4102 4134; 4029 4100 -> -0.020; 10.7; 9.55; 10.1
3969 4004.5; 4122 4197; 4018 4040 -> -0.231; 8.92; 9.96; 9.17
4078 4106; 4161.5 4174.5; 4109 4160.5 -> -0.028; 9.33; 10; 9.71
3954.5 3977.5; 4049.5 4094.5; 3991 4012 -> -0.179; 7.33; 10.4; 8.35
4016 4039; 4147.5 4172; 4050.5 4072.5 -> 0.075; 11.5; 10.1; 11.2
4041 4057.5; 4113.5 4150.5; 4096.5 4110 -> 0.250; 10.6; 9.93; 10.2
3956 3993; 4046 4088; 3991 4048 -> -0.164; 8.02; 10.5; 9.22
